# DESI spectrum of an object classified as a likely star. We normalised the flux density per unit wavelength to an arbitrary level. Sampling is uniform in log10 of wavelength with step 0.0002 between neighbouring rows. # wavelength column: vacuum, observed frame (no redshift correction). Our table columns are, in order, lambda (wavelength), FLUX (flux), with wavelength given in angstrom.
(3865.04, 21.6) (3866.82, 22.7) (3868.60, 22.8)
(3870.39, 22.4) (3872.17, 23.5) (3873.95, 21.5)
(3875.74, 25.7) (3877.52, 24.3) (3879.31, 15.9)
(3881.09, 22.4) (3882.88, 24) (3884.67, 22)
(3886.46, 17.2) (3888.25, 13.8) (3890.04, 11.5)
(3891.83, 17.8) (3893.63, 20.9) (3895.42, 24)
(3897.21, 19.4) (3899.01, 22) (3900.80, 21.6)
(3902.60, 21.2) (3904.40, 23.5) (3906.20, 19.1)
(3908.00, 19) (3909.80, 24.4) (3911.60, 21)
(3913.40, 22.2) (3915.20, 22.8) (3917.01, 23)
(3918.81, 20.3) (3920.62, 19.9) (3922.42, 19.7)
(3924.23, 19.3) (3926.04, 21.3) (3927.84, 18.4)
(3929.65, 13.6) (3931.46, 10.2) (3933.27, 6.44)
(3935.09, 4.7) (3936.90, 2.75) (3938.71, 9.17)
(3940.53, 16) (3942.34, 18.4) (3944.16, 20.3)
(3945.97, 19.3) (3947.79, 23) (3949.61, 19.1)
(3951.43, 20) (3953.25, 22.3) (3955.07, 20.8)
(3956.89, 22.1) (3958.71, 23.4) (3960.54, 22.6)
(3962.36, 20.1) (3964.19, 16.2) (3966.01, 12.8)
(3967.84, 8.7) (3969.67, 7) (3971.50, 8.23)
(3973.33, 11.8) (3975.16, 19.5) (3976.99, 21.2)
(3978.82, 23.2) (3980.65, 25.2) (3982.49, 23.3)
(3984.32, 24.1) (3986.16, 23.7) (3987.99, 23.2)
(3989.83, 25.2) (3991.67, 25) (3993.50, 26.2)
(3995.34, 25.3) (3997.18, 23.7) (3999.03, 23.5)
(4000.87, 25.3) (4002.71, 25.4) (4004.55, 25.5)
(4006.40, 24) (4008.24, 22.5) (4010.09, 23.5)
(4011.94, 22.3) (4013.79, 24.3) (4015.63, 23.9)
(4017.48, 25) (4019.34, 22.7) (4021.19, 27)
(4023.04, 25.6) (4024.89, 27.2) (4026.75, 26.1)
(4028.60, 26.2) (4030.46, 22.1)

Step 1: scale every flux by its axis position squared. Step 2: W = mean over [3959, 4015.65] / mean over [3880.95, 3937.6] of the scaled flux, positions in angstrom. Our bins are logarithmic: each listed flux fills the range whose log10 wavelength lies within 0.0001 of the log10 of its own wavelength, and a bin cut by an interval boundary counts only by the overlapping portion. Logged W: 1.20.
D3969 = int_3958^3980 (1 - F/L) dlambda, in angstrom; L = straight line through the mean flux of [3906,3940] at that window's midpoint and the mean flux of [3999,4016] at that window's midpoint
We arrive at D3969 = 4.7 angstrom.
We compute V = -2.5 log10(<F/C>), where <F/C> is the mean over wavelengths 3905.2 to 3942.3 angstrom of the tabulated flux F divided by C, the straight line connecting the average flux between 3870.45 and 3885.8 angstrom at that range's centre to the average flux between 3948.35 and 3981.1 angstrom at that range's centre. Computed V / 0.20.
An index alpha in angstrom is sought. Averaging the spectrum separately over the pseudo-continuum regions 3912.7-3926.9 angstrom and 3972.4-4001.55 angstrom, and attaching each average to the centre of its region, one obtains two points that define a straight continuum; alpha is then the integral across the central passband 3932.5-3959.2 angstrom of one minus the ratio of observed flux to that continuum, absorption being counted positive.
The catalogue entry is 6.62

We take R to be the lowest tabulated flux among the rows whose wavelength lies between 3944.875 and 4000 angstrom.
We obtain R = 7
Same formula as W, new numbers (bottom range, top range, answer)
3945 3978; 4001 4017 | 1.39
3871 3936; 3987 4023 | 1.33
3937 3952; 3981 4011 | 1.44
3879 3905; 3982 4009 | 1.30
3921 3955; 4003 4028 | 1.60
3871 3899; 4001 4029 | 1.30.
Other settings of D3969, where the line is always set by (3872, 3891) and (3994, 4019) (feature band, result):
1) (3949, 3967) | 2.1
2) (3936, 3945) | 3.6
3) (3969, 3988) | 3.4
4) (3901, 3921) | -0.5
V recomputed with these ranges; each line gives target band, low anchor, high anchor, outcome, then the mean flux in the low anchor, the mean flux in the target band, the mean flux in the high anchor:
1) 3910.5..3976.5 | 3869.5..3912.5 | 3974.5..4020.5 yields 0.299 mag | 20.8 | 16.9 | 23.9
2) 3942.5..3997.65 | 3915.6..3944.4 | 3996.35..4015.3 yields -0.020 mag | 15.2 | 20.2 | 24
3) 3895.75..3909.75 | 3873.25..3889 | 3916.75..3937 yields -0.168 mag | 20.8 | 21.2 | 15.2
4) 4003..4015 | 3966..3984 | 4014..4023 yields -0.041 mag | 16.5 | 23.8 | 24.7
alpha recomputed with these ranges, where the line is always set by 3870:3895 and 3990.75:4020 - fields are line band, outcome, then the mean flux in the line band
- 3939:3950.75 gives 1.8 angstrom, 18.8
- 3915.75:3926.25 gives 0.4 angstrom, 20.6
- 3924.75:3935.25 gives 4.1 angstrom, 13.2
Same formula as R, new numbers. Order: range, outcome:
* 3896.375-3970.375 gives 2.75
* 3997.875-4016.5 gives 22.3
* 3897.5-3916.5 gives 19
